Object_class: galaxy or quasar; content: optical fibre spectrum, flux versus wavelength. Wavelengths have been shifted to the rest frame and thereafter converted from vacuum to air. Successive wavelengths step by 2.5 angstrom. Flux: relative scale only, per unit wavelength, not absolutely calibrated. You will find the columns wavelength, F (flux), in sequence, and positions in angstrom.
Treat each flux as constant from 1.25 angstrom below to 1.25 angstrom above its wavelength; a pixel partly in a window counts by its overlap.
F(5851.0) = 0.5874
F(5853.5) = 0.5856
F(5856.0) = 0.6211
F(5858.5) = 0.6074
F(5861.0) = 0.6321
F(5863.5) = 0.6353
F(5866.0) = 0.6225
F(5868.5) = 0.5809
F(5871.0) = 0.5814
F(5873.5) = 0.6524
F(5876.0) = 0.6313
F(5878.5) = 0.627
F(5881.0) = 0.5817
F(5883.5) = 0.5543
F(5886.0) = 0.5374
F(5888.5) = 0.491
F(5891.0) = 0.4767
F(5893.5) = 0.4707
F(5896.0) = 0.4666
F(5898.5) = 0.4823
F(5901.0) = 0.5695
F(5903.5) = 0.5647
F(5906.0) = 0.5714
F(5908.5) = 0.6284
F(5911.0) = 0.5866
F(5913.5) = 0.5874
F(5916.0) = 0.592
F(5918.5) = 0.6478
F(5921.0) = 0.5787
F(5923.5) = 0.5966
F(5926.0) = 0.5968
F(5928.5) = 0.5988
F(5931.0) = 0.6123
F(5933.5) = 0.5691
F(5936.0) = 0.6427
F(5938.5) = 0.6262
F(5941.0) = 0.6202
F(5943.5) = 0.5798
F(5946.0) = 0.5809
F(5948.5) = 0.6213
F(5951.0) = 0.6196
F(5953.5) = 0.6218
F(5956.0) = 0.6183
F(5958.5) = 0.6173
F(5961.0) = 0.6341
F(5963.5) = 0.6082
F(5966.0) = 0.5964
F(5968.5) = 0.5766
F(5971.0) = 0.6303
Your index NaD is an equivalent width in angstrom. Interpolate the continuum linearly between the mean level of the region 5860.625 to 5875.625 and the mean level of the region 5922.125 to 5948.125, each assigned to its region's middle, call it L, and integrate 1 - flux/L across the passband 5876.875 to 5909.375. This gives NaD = 3.8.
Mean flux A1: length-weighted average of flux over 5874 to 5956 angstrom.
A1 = 0.58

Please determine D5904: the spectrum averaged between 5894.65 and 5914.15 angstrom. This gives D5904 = 0.556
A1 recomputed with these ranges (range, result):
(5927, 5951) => 0.606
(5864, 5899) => 0.557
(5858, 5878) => 0.619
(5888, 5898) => 0.476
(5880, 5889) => 0.544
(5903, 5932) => 0.597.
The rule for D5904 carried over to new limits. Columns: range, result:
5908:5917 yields 0.596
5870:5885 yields 0.604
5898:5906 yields 0.549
